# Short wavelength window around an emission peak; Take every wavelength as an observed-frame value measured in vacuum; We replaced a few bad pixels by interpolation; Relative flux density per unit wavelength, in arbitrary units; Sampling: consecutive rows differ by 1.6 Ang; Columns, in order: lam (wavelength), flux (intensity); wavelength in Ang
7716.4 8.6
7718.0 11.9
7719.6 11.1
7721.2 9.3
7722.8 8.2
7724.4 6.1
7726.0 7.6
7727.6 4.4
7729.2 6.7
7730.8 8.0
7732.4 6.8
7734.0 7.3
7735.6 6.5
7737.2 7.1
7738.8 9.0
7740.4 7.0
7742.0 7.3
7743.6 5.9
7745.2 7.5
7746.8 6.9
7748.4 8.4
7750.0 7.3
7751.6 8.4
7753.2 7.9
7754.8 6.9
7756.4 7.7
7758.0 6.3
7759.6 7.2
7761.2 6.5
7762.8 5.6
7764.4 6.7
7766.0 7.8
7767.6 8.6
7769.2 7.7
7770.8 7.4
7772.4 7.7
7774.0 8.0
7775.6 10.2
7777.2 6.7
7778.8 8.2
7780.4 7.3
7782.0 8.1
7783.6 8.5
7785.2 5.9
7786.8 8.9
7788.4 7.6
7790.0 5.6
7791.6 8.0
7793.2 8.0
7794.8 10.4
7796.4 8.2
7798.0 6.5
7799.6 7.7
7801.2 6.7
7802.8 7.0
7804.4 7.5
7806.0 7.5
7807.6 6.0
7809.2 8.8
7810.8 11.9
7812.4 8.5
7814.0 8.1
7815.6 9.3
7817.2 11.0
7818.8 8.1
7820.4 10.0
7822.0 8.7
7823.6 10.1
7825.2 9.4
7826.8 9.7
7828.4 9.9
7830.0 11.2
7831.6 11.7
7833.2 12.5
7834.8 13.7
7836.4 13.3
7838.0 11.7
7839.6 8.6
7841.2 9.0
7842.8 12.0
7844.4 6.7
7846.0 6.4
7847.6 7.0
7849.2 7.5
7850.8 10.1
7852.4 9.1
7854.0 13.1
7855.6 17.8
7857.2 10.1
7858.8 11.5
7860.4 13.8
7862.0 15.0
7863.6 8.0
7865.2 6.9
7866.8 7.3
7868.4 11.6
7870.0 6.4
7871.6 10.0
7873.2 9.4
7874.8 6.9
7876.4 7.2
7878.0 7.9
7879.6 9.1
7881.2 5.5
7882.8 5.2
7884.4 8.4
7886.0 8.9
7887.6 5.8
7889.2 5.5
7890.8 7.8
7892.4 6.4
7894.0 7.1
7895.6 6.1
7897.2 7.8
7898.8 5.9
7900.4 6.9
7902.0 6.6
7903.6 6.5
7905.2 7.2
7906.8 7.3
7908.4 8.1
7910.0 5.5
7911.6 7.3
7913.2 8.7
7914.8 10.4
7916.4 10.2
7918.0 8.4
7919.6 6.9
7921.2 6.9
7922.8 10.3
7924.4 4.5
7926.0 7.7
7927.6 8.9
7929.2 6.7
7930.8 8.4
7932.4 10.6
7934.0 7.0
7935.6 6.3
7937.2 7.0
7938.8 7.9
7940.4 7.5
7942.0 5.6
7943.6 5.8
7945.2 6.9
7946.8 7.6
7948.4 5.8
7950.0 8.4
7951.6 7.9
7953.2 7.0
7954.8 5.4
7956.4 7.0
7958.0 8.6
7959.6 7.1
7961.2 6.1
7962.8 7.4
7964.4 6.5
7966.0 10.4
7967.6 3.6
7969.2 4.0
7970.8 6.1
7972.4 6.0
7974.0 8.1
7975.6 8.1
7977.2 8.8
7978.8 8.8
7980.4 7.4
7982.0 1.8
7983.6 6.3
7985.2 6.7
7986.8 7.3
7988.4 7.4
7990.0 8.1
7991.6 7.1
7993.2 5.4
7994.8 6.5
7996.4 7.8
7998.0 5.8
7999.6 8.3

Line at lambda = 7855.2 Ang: [N II]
